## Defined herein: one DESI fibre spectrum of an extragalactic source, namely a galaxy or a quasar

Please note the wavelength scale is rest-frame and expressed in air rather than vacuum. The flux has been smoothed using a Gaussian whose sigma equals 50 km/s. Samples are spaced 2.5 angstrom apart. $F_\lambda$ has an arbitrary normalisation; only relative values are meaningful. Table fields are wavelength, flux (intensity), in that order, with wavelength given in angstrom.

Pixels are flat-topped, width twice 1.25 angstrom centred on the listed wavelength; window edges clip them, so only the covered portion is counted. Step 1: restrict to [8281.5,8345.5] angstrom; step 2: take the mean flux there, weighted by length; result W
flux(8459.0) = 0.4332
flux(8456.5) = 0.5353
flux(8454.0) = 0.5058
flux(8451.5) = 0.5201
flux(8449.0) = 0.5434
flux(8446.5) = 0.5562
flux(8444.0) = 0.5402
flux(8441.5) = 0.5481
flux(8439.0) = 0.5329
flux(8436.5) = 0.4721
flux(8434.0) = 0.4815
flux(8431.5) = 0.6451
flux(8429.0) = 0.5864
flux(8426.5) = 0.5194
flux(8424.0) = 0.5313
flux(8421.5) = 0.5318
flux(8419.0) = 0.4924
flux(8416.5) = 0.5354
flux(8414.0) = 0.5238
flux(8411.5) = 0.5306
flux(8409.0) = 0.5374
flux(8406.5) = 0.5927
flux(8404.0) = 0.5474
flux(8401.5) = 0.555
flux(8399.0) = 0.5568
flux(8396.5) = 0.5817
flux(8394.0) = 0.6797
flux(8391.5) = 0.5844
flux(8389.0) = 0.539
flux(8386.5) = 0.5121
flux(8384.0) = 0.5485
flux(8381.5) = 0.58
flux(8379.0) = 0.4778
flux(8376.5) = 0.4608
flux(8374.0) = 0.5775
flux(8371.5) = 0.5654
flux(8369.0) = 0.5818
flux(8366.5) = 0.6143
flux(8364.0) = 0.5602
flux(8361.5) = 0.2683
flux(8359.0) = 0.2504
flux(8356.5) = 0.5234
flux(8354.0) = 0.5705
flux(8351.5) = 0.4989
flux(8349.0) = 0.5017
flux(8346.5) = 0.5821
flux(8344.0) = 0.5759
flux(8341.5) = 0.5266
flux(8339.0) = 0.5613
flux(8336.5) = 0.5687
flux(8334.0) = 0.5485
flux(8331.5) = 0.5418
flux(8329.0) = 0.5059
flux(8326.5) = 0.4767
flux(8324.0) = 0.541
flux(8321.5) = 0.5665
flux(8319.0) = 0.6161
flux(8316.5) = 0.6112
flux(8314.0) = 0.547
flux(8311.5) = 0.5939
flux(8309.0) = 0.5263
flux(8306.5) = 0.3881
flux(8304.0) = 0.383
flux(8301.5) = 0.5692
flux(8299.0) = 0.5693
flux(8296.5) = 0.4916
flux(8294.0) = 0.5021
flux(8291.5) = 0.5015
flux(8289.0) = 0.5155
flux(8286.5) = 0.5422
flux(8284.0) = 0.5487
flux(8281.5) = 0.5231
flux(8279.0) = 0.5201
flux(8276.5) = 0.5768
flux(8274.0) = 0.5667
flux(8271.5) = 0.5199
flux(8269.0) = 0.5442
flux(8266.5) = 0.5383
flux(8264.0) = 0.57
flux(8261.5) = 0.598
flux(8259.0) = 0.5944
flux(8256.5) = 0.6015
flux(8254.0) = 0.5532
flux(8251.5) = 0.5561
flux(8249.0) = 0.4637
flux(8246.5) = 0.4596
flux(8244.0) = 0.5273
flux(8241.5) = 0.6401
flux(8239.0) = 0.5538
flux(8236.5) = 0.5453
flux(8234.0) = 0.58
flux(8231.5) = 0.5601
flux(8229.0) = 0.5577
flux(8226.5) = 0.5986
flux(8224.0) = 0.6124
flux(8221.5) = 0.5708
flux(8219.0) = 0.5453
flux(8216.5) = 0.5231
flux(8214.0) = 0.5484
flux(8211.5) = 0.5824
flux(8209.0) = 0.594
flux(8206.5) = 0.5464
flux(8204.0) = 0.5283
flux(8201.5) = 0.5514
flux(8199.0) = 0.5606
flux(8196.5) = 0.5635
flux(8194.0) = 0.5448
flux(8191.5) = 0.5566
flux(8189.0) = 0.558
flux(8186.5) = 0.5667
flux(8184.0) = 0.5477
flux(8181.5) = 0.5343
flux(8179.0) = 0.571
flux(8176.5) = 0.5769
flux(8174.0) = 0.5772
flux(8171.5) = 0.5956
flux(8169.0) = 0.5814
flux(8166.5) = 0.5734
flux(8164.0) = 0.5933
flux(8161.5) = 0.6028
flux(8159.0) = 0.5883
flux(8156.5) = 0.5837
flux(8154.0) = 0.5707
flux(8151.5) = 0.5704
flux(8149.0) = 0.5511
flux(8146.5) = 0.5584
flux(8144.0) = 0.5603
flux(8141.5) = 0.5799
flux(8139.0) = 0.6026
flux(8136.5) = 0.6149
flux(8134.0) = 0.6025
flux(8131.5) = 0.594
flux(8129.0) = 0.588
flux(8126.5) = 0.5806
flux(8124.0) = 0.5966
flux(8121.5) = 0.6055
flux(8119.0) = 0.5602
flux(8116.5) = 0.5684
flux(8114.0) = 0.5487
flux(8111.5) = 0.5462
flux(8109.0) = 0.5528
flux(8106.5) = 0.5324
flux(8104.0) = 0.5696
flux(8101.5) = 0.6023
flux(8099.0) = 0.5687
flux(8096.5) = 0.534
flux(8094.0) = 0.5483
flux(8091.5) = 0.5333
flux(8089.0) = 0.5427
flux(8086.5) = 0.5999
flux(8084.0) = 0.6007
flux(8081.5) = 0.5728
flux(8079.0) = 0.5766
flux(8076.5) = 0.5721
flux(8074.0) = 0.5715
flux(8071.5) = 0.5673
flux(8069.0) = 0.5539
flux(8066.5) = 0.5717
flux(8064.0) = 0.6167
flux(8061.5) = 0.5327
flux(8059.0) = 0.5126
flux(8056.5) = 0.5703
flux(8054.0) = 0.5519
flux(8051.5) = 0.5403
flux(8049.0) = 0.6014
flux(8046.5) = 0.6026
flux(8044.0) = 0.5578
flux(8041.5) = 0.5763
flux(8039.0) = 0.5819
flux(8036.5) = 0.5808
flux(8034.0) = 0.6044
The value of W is 0.533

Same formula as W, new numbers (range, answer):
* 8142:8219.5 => 0.565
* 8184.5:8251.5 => 0.555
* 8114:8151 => 0.582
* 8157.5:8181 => 0.583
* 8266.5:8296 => 0.532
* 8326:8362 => 0.505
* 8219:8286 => 0.557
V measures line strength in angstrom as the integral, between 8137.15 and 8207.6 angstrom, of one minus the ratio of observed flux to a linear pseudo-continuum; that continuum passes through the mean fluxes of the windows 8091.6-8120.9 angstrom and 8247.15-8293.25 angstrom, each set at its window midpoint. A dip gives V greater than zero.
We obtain -2.0 angstrom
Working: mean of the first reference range 0.558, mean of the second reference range 0.545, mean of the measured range 0.568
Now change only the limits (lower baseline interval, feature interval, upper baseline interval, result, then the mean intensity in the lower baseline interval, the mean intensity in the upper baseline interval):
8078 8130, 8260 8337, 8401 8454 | 2.0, 0.568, 0.538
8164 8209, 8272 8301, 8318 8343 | 0.9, 0.563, 0.545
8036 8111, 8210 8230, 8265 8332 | -0.9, 0.566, 0.531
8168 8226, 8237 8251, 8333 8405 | 0.6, 0.563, 0.534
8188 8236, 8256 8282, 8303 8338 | -0.6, 0.562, 0.531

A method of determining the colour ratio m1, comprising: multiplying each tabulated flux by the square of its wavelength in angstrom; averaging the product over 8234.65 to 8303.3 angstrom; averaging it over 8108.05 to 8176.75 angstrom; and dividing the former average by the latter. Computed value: 0.97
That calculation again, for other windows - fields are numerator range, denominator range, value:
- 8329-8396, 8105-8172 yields 0.97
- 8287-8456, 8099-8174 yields 0.97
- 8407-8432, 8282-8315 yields 1.09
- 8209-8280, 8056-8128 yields 1.02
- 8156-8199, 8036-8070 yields 1.04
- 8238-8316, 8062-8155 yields 0.98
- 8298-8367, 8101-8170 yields 0.94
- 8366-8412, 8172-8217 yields 1.05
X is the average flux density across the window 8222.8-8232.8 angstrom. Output 0.582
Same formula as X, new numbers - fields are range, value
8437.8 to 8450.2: 0.544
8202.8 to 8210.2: 0.556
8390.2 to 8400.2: 0.601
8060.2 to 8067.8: 0.573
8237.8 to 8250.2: 0.529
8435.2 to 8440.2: 0.502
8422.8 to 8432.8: 0.57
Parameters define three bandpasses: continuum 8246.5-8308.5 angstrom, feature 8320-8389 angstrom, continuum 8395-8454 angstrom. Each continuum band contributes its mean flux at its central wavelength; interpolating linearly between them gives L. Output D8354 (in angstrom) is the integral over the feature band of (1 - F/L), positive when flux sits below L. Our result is 1.7 angstrom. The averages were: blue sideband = 0.529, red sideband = 0.542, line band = 0.522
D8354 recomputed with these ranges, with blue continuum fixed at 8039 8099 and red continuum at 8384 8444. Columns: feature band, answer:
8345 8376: 2.5 angstrom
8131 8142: -0.7 angstrom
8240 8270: 0.1 angstrom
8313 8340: 0.0 angstrom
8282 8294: 0.7 angstrom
